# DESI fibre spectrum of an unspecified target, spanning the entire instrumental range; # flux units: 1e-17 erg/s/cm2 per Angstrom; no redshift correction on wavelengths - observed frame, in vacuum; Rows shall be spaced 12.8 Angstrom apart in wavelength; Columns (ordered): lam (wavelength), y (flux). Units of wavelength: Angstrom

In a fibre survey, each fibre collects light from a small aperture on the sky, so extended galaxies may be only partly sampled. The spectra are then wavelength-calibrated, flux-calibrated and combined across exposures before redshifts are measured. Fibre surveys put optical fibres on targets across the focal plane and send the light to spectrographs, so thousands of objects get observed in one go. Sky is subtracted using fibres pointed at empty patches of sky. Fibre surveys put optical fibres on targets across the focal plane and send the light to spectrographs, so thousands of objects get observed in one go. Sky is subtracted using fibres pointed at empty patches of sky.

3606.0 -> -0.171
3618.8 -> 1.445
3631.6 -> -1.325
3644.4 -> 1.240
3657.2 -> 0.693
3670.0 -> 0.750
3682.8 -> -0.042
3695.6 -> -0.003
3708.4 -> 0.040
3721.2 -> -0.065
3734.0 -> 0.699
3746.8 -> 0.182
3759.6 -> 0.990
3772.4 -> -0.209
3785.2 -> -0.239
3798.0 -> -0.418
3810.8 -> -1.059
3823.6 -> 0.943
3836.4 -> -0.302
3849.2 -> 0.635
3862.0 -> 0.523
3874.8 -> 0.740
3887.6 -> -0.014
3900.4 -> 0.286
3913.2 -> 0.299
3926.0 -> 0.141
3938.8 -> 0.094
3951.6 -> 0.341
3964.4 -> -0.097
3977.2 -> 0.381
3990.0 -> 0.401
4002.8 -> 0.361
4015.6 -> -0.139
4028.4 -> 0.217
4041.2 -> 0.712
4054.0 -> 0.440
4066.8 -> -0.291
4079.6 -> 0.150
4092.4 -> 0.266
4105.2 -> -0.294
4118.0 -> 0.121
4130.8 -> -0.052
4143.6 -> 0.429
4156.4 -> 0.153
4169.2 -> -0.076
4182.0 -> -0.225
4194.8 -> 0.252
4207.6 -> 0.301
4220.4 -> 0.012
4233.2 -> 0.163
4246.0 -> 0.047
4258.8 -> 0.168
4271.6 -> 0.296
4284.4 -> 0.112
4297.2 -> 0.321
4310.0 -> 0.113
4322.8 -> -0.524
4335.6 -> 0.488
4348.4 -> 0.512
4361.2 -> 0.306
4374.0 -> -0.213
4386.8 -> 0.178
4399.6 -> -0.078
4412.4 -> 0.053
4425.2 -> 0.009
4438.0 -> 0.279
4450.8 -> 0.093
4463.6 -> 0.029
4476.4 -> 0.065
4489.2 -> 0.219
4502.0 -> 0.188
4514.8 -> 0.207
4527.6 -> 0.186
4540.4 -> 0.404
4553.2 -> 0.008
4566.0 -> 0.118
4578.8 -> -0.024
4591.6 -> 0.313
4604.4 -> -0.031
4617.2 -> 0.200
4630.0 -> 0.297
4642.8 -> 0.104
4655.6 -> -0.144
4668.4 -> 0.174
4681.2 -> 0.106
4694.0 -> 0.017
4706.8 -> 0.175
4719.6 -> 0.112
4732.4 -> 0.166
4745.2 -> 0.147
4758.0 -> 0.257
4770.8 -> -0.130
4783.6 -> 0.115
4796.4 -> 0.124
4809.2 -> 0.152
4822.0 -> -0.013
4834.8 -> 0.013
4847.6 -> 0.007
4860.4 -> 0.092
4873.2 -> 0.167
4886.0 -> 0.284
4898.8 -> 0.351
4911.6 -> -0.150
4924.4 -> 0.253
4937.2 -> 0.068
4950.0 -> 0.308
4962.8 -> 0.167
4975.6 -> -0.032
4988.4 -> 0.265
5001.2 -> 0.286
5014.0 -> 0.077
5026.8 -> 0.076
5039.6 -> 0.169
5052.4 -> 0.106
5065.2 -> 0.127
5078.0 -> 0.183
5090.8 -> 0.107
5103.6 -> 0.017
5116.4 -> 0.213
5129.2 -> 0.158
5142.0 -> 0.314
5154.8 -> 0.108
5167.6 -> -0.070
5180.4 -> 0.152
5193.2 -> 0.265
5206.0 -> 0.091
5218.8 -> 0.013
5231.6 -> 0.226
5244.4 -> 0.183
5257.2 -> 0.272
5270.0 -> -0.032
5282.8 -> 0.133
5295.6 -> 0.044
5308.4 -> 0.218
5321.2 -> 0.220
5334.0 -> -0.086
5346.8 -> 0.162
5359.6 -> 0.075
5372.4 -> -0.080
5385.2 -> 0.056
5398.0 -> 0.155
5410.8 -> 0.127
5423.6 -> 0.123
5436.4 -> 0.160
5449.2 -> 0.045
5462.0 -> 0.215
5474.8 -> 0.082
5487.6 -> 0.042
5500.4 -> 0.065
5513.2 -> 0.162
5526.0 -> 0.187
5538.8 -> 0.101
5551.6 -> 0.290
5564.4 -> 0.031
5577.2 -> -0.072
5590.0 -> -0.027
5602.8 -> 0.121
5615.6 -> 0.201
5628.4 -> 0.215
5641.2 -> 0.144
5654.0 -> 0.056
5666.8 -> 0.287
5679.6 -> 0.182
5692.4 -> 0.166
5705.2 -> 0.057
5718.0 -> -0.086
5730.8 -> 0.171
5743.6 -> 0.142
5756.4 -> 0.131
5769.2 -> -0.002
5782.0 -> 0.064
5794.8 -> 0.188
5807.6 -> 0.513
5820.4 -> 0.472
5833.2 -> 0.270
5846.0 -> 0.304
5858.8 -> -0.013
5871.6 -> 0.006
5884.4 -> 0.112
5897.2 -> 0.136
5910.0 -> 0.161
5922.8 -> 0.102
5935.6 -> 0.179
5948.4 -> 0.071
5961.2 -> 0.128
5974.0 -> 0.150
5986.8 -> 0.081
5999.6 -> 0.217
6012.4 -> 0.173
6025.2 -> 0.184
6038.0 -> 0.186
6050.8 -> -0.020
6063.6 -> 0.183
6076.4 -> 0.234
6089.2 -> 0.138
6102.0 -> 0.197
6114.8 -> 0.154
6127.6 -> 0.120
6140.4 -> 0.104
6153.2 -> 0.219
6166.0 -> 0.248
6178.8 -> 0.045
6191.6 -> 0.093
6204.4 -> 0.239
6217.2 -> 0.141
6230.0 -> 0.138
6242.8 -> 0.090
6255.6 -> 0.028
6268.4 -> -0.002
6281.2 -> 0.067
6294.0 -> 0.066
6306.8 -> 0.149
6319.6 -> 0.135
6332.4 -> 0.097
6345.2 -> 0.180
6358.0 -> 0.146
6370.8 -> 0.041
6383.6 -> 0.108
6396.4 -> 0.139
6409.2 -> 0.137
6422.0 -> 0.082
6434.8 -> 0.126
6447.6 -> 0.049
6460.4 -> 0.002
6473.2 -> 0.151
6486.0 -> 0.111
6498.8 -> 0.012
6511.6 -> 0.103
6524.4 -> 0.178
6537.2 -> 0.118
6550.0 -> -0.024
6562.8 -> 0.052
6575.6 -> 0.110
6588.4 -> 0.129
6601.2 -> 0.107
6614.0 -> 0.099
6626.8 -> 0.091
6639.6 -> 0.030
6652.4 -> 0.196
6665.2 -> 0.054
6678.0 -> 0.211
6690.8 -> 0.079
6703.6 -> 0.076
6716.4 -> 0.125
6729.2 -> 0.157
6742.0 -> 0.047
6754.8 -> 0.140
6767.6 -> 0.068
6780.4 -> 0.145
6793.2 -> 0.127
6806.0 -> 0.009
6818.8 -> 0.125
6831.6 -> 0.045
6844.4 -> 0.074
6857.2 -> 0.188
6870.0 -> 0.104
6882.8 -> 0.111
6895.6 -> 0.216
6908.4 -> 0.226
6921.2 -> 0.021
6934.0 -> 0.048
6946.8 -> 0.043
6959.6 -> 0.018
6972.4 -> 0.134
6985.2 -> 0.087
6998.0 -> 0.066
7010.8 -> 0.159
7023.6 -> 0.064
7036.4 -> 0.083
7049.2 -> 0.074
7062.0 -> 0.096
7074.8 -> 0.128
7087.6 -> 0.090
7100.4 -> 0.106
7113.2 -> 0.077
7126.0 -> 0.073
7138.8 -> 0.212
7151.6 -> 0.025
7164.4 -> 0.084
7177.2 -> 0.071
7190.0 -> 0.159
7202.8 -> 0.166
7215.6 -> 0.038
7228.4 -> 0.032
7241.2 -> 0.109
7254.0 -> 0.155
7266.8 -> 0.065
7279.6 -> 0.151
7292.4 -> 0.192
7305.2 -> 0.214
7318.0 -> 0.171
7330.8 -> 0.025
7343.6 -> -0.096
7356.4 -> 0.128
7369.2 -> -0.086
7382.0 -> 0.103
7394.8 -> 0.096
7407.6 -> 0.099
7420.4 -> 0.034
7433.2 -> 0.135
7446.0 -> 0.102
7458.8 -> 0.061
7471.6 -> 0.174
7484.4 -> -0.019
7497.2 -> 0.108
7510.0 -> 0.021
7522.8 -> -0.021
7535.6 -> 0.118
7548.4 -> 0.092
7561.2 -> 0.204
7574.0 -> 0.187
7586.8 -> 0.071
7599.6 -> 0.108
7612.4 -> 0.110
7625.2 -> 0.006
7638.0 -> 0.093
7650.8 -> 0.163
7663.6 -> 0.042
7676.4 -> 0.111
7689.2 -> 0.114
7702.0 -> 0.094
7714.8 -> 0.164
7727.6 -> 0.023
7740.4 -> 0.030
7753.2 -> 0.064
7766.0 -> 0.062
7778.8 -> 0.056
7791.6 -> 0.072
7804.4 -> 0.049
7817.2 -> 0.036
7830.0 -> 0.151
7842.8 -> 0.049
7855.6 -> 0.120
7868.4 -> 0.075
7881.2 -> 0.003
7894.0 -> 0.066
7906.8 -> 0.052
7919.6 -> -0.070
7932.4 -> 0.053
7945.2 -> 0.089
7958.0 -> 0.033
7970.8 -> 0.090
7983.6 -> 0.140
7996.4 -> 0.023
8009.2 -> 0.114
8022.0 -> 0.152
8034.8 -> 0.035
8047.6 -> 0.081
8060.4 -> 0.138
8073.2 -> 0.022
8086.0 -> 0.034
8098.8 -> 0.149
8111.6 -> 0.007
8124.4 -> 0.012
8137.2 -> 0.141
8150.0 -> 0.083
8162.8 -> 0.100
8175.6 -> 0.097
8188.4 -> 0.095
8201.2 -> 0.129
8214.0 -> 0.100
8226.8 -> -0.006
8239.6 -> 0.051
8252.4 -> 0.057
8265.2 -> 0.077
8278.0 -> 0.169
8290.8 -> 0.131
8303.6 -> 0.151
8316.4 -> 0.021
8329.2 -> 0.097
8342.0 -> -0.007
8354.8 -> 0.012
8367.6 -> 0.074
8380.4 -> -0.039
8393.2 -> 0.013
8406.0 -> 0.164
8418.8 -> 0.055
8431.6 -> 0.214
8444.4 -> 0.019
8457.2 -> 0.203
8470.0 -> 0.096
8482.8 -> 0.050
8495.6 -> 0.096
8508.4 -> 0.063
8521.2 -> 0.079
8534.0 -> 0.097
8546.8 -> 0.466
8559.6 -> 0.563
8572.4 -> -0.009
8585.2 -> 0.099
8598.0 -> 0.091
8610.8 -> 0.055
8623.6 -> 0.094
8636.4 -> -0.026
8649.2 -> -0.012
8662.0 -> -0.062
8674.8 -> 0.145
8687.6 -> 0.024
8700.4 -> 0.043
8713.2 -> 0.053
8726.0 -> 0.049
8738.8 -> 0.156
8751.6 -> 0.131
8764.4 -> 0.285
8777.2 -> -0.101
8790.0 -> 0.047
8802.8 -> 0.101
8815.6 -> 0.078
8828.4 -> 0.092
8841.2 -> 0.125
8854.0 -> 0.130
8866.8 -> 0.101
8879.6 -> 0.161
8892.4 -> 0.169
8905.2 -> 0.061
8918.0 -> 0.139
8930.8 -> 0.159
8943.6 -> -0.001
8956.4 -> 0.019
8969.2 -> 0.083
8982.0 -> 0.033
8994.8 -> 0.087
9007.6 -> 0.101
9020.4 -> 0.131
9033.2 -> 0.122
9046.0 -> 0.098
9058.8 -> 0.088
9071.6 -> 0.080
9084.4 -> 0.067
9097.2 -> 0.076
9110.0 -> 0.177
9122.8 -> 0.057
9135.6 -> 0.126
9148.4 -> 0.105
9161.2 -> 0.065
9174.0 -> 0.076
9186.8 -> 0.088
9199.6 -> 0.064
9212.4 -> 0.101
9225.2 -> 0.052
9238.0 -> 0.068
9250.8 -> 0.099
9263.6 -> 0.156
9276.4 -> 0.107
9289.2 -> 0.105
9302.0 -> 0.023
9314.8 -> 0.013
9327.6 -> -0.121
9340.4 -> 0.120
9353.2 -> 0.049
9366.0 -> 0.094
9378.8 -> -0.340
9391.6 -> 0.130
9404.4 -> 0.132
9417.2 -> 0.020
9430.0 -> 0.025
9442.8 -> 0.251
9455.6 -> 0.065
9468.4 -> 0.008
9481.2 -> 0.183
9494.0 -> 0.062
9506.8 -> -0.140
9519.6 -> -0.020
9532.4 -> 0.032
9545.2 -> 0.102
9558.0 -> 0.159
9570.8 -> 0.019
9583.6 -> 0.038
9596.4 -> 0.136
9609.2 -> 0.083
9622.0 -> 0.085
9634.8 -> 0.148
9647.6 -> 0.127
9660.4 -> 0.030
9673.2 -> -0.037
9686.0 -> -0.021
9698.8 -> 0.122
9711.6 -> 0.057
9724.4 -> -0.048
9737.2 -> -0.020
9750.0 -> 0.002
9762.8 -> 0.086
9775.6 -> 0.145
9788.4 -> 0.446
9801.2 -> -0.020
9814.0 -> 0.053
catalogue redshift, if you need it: 1.29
